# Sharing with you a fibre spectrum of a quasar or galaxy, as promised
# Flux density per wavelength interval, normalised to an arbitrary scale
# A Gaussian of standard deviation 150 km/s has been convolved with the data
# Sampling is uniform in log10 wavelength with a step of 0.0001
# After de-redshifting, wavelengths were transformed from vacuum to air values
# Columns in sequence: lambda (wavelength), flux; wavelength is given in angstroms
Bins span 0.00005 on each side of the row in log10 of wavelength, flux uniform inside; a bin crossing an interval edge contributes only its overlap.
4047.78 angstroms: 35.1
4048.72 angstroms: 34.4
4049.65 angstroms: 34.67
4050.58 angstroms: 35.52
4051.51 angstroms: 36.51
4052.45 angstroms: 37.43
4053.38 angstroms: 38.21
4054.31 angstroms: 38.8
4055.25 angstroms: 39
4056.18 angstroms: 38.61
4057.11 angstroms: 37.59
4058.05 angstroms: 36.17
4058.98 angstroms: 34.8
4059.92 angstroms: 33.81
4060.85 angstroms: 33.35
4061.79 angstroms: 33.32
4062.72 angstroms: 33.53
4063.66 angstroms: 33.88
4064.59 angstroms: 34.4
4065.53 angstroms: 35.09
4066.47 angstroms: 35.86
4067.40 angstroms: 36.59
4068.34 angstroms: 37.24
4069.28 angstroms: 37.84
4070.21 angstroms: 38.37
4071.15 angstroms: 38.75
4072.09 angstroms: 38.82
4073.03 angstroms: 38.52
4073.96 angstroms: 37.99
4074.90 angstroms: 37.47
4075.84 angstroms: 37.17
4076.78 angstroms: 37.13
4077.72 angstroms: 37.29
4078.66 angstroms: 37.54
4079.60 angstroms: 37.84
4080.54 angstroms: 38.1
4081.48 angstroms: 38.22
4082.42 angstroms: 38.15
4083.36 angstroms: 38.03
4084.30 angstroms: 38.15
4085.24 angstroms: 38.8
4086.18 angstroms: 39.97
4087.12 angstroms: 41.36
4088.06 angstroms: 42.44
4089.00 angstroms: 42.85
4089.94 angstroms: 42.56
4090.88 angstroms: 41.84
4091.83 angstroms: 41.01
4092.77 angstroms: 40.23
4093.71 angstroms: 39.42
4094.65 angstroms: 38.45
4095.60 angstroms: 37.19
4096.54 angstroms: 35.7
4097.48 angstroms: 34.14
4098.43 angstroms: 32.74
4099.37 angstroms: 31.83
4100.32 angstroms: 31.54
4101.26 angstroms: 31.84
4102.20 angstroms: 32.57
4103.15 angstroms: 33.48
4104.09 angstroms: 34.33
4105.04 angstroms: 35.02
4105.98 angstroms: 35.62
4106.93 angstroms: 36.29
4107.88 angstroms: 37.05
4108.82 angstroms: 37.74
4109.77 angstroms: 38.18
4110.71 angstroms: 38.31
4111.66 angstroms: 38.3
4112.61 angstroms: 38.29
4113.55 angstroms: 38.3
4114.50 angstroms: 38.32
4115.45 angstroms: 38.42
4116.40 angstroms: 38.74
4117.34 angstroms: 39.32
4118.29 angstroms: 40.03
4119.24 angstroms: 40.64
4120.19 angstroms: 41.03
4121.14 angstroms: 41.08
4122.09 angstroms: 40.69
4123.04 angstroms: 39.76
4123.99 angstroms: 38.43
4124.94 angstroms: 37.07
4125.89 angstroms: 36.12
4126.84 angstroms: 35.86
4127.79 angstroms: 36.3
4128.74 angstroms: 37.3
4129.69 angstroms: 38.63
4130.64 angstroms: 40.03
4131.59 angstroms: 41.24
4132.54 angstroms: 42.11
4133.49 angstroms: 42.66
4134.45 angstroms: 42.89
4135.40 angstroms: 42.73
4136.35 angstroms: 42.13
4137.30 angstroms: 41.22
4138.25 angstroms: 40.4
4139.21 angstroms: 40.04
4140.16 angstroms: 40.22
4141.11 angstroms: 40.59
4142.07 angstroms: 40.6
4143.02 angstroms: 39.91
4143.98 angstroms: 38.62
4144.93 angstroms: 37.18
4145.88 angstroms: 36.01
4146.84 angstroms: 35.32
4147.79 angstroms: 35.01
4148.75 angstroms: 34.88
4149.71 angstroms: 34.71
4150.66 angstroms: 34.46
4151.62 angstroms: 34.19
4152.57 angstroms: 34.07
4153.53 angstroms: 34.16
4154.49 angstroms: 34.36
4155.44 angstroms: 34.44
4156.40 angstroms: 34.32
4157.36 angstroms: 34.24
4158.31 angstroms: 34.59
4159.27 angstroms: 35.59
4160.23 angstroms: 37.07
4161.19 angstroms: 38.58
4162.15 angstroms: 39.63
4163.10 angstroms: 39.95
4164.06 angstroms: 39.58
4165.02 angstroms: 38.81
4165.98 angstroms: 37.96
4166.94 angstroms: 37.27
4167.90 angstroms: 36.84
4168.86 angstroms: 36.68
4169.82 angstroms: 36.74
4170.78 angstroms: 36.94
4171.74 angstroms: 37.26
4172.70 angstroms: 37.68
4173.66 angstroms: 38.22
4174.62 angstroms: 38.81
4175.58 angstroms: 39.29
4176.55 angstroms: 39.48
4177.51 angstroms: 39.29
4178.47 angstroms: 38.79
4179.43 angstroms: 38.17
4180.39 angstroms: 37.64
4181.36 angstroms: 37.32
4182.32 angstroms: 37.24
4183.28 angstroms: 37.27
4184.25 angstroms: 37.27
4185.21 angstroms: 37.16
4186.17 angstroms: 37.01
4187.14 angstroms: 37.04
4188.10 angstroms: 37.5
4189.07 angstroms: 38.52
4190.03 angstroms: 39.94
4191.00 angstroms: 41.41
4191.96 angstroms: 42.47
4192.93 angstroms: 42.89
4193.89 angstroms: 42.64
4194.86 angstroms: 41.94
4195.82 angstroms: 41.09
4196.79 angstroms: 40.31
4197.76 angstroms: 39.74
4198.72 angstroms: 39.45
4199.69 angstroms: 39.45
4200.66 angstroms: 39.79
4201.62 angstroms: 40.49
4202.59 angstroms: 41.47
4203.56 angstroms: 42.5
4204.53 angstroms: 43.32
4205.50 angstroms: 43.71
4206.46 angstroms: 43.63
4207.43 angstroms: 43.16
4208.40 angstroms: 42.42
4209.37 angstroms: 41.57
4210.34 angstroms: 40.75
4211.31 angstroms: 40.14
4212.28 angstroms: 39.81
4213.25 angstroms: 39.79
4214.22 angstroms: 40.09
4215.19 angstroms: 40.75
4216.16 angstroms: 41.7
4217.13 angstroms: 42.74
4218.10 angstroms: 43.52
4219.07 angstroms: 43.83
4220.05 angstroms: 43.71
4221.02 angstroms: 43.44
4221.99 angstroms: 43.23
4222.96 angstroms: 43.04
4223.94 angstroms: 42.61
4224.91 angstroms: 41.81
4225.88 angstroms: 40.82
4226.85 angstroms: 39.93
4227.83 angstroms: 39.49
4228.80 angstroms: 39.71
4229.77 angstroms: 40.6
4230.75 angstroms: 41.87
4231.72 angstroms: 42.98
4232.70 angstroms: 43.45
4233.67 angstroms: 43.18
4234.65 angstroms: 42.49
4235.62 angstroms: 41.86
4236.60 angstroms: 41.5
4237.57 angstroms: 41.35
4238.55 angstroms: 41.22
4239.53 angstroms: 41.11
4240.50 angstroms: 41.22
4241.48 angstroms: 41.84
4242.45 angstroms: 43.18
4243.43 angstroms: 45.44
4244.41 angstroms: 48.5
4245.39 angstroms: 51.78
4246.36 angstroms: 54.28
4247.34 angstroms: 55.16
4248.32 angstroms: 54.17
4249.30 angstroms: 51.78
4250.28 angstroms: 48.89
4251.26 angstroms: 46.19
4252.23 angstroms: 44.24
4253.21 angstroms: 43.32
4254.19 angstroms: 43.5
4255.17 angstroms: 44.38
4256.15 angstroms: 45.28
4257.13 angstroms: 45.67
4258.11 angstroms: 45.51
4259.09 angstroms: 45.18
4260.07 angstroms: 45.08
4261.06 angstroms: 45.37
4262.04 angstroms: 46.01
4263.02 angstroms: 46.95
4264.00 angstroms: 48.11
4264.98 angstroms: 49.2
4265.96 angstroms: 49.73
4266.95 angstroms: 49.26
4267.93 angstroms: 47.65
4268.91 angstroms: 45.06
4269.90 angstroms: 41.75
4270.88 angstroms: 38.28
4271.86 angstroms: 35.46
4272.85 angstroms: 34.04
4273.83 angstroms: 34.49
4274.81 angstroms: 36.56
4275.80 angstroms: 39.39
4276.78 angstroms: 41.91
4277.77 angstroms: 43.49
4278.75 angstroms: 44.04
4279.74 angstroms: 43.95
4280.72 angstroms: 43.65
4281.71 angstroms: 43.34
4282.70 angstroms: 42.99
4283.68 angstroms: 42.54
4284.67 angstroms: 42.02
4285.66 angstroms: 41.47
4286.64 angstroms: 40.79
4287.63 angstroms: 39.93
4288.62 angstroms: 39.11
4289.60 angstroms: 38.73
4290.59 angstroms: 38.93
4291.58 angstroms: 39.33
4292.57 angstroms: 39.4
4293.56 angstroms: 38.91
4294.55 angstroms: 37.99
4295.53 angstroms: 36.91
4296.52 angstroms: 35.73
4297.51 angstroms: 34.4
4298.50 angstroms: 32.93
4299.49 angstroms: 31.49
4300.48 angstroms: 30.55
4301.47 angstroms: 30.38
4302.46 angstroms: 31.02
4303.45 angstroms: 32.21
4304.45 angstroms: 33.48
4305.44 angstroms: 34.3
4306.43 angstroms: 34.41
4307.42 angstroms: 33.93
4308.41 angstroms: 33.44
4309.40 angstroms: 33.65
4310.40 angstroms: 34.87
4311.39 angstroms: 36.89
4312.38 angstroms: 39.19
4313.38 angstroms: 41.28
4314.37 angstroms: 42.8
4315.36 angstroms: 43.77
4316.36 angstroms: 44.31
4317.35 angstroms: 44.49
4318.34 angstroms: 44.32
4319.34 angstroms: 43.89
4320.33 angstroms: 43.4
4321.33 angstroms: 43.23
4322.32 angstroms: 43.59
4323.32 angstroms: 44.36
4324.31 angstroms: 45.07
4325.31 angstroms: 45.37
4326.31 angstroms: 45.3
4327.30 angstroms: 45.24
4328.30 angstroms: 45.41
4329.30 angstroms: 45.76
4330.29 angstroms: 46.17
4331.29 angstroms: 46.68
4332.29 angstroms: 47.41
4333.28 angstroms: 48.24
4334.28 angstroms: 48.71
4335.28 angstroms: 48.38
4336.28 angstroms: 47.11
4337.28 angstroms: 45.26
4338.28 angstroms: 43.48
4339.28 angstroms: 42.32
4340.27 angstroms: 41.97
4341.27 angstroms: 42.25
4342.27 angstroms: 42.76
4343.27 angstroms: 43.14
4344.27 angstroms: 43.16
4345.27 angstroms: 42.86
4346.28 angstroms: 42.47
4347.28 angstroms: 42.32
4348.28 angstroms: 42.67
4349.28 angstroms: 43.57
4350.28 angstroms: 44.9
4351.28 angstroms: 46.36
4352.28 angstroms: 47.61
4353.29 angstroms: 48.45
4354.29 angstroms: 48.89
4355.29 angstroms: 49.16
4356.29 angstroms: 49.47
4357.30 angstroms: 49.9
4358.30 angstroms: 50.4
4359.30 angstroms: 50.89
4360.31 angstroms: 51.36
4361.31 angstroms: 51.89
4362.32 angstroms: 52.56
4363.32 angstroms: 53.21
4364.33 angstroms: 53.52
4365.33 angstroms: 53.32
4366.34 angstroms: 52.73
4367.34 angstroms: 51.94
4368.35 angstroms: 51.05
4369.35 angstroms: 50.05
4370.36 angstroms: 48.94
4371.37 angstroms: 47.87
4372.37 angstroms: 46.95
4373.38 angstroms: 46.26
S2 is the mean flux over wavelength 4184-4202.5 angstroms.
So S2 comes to 39.9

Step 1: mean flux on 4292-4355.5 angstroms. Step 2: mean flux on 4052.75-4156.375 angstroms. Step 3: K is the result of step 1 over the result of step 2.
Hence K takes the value 1.10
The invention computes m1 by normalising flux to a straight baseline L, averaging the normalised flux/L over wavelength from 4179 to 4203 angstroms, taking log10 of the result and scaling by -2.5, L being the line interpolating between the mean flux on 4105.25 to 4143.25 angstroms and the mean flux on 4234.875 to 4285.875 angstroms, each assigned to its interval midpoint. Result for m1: 0.06 mag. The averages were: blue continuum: 39.3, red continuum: 44.4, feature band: 39.4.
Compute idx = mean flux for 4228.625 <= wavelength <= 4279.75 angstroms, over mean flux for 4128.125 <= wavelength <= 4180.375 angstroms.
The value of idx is 1.2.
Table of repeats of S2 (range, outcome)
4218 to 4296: 43.2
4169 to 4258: 41.9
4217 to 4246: 42.8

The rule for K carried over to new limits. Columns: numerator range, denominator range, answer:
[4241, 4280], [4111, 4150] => 1.15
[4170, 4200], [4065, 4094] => 1.01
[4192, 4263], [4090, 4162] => 1.15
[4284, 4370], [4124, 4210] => 1.11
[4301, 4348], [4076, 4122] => 1.10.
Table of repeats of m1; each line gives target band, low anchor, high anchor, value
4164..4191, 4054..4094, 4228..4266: 0.119 mag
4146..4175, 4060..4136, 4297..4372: 0.086 mag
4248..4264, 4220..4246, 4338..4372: -0.065 mag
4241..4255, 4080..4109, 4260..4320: -0.217 mag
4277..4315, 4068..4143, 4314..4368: 0.187 mag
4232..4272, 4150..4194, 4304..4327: -0.163 mag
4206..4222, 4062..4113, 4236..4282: 0.018 mag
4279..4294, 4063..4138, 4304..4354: 0.026 mag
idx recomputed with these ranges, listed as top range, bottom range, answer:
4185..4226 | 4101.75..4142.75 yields 1.06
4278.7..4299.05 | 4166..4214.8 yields 1.00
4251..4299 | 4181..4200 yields 1.07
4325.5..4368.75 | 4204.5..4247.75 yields 1.10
